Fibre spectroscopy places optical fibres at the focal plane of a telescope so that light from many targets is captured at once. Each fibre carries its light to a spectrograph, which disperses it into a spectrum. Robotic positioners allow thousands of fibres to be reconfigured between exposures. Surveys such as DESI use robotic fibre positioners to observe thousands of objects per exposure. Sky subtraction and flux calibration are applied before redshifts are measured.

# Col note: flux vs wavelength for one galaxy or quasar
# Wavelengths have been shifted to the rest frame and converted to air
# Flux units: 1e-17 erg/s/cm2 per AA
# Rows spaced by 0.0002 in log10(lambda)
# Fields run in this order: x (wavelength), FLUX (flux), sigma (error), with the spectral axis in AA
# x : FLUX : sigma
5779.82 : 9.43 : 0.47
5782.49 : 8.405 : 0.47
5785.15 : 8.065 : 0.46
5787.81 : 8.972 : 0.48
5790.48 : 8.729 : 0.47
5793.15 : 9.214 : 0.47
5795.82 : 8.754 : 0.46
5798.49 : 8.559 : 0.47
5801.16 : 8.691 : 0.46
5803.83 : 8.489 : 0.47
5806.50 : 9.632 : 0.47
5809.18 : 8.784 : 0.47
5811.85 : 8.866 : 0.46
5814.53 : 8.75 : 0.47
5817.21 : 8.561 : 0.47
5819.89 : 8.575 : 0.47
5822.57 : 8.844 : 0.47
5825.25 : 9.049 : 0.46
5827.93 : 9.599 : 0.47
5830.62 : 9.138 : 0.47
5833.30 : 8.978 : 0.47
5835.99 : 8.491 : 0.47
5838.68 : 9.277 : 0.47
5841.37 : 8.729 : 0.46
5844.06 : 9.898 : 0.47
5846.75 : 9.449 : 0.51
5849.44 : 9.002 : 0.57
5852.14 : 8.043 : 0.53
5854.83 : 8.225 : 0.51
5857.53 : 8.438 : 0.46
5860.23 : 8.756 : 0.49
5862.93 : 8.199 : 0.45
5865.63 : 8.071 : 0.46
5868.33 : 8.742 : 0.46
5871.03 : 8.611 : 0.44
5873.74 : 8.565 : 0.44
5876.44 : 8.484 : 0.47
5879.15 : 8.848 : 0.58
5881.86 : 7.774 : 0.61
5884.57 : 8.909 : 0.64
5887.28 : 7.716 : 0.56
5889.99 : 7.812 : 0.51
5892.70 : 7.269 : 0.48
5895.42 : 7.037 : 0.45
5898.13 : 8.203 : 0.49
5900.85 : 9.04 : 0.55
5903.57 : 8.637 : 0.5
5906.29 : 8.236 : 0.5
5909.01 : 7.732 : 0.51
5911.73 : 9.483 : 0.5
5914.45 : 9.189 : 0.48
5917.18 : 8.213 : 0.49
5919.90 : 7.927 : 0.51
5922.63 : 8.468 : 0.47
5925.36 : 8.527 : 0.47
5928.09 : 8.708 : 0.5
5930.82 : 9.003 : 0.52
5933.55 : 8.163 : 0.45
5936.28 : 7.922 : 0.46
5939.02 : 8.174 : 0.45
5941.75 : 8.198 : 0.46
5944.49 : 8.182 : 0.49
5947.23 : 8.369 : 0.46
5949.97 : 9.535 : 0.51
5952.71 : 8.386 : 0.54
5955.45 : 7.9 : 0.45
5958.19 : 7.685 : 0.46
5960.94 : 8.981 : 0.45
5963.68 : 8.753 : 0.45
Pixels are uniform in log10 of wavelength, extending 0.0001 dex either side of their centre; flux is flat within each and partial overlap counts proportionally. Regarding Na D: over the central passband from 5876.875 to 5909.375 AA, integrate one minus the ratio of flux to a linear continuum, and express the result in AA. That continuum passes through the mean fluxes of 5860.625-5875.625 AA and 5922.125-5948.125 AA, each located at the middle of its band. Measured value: 1.17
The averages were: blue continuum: 8.46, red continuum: 8.37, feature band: 8.12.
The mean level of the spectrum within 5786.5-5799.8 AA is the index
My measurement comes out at 8.84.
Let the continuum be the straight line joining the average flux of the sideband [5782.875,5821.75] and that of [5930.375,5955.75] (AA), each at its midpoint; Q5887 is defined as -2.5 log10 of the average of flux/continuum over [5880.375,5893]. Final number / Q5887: 0.08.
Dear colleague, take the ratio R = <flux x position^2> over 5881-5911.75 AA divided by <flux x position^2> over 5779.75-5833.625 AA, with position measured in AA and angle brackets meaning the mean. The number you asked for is 0.94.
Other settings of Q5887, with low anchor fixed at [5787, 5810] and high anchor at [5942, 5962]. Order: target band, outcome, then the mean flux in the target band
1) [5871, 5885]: 0.02 mag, 8.5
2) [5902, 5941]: 0.01 mag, 8.46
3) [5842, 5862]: -0.01 mag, 8.81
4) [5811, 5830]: -0.01 mag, 8.9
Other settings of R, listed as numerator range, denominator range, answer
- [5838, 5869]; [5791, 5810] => 1.00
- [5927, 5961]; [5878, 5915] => 1.03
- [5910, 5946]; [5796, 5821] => 1.01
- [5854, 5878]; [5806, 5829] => 0.96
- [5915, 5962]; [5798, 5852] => 0.97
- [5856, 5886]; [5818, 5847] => 0.95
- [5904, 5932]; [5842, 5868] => 1.01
